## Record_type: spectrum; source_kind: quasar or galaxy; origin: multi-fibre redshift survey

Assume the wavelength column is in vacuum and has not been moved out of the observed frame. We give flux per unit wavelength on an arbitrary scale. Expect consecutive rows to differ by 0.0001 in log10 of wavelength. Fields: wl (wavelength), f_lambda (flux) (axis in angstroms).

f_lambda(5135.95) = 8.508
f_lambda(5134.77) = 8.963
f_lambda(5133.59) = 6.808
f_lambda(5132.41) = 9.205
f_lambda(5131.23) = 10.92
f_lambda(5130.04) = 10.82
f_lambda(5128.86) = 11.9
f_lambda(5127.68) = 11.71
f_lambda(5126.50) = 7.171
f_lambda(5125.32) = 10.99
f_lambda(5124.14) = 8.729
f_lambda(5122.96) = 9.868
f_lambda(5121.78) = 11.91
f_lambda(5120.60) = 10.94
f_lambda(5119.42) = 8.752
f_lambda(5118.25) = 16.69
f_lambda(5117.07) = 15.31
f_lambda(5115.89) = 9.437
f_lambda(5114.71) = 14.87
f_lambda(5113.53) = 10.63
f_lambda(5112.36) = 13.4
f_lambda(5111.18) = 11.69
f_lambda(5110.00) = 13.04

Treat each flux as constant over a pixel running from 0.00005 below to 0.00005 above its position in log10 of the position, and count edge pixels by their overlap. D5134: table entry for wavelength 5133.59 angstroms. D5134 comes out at 6.808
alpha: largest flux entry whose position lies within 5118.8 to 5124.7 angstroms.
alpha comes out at 11.91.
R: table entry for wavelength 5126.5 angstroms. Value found 7.171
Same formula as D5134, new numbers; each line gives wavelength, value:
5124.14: 8.729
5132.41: 9.205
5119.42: 8.752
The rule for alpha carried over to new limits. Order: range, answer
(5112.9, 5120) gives 16.69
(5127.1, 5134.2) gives 11.9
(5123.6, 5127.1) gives 10.99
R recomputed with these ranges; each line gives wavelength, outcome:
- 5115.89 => 9.437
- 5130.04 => 10.82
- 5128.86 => 11.9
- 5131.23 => 10.92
